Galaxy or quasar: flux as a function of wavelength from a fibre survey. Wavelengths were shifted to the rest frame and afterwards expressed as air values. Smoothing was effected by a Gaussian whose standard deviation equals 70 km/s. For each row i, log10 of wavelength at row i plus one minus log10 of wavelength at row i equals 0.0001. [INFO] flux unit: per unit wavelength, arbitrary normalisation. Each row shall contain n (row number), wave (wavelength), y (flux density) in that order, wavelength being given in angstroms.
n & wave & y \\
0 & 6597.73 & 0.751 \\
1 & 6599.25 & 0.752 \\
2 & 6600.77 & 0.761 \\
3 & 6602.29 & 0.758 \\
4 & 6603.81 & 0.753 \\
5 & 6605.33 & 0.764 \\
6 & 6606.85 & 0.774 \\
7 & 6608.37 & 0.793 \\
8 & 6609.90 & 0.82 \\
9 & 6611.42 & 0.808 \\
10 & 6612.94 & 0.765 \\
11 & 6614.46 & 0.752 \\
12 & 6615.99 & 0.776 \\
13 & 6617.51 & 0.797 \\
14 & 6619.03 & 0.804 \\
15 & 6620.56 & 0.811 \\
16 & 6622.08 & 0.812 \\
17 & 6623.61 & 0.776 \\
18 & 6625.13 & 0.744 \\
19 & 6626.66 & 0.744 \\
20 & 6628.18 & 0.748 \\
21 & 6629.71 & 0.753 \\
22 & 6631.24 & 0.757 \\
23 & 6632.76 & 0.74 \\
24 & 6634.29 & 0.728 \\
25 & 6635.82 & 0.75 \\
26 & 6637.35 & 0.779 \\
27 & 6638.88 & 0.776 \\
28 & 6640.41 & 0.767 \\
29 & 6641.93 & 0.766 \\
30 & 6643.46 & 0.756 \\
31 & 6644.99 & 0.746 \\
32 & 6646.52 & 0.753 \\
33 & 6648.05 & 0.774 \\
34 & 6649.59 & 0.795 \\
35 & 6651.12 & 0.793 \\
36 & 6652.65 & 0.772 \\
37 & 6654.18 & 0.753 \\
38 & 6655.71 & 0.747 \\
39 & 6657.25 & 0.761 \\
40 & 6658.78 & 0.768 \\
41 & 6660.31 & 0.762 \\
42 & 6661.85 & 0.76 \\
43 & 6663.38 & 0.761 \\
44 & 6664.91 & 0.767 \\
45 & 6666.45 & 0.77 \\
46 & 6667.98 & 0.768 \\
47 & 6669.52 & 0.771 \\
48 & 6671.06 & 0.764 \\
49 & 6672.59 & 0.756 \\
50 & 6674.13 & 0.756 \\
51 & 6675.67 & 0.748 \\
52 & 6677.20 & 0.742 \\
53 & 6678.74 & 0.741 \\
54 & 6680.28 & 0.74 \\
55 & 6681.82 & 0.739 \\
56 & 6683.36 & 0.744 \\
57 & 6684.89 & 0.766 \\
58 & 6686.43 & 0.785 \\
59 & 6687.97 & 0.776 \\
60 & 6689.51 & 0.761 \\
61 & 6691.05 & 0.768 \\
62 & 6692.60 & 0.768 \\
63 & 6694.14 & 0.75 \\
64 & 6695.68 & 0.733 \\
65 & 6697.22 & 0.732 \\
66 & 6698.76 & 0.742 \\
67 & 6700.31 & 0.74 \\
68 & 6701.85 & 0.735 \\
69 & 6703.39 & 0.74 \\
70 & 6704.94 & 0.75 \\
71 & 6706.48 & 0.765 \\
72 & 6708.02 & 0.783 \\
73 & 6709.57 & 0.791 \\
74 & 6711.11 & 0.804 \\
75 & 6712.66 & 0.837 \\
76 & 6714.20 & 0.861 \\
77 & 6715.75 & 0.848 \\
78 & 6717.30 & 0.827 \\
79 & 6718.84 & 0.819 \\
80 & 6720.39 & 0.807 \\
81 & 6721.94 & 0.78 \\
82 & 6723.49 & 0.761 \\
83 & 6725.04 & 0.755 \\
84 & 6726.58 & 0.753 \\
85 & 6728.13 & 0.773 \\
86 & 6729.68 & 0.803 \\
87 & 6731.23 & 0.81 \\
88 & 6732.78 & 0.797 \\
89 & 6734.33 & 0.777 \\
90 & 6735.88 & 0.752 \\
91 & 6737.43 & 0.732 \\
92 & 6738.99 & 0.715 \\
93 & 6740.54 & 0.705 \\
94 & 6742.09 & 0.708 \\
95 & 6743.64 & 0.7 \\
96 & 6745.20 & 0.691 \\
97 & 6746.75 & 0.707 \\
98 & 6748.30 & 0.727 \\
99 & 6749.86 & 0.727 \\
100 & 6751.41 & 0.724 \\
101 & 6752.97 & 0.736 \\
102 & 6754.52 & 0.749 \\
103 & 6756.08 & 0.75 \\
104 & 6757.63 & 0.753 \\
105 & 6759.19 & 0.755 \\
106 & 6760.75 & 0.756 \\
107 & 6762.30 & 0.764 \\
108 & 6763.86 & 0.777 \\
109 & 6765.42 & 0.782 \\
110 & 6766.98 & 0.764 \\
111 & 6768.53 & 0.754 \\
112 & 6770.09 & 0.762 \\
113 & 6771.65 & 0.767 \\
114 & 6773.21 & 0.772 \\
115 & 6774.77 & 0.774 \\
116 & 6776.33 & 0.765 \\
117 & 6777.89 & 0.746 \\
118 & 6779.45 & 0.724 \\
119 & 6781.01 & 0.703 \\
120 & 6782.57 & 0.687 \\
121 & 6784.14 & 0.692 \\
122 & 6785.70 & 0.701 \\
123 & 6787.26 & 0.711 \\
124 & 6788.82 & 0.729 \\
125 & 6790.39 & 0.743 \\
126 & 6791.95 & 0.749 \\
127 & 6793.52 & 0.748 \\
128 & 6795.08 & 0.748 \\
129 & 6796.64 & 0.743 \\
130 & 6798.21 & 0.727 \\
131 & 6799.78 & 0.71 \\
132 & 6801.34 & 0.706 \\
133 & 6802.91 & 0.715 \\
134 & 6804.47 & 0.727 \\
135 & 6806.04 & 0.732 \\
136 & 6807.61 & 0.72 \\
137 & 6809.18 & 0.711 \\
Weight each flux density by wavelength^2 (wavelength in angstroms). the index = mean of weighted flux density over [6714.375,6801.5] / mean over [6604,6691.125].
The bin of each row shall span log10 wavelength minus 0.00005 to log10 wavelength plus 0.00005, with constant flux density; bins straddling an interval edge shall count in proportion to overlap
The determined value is 1.0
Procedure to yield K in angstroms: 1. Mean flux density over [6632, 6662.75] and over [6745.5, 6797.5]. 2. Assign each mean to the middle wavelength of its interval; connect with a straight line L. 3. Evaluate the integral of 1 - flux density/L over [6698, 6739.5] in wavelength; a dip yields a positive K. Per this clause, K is -1.7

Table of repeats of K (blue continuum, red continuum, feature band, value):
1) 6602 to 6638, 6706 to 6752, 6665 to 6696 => 0.47 angstroms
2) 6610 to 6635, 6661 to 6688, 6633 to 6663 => 0.07 angstroms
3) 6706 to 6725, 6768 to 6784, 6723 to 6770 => 1.48 angstroms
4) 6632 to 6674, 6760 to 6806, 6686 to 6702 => 0.04 angstroms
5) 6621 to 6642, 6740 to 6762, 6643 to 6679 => -0.44 angstroms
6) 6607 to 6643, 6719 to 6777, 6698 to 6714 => -0.25 angstroms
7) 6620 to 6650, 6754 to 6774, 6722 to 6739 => -0.15 angstroms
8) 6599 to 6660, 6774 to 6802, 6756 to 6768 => -0.46 angstroms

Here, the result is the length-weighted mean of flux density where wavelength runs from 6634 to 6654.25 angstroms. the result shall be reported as 0.766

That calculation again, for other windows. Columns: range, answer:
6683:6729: 0.776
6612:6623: 0.788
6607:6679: 0.767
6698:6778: 0.763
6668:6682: 0.752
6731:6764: 0.74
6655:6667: 0.762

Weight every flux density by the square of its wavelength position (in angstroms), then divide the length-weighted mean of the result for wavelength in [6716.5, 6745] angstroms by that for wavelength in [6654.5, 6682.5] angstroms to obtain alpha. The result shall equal 1.03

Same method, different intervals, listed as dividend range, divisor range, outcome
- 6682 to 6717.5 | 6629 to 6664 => 1.03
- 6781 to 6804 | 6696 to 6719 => 0.94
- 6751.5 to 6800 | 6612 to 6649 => 1.01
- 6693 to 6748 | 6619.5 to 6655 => 1.02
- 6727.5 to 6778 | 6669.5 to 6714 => 1.00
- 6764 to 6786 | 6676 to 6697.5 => 1.01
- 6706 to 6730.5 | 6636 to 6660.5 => 1.06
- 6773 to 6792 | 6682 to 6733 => 0.96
